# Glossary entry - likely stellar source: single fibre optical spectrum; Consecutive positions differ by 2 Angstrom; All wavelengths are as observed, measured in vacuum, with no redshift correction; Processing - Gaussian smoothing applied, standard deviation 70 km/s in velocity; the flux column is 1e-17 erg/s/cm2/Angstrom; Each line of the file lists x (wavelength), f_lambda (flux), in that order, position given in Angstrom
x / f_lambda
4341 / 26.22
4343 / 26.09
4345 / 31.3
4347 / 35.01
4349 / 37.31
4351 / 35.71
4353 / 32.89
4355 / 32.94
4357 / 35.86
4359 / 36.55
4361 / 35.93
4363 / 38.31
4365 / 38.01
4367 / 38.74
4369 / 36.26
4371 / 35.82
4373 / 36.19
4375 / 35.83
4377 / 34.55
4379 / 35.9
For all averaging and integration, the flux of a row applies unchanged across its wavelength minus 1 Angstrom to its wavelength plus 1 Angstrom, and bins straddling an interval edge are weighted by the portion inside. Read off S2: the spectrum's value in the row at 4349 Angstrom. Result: 37.31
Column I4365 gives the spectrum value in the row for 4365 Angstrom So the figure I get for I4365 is 38.01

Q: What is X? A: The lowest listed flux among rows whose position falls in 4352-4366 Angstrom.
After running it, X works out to 32.89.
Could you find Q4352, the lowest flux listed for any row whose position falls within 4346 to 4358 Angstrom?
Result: 32.89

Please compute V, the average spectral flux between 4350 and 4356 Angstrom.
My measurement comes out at 33.8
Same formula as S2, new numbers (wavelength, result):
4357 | 35.86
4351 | 35.71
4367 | 38.74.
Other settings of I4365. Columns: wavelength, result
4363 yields 38.31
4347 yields 35.01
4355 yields 32.94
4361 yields 35.93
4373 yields 36.19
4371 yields 35.82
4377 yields 34.55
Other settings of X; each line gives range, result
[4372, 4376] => 35.83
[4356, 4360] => 35.86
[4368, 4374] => 35.82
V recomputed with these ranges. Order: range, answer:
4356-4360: 36.2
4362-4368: 38.4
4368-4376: 36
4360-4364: 37.1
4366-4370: 37.5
